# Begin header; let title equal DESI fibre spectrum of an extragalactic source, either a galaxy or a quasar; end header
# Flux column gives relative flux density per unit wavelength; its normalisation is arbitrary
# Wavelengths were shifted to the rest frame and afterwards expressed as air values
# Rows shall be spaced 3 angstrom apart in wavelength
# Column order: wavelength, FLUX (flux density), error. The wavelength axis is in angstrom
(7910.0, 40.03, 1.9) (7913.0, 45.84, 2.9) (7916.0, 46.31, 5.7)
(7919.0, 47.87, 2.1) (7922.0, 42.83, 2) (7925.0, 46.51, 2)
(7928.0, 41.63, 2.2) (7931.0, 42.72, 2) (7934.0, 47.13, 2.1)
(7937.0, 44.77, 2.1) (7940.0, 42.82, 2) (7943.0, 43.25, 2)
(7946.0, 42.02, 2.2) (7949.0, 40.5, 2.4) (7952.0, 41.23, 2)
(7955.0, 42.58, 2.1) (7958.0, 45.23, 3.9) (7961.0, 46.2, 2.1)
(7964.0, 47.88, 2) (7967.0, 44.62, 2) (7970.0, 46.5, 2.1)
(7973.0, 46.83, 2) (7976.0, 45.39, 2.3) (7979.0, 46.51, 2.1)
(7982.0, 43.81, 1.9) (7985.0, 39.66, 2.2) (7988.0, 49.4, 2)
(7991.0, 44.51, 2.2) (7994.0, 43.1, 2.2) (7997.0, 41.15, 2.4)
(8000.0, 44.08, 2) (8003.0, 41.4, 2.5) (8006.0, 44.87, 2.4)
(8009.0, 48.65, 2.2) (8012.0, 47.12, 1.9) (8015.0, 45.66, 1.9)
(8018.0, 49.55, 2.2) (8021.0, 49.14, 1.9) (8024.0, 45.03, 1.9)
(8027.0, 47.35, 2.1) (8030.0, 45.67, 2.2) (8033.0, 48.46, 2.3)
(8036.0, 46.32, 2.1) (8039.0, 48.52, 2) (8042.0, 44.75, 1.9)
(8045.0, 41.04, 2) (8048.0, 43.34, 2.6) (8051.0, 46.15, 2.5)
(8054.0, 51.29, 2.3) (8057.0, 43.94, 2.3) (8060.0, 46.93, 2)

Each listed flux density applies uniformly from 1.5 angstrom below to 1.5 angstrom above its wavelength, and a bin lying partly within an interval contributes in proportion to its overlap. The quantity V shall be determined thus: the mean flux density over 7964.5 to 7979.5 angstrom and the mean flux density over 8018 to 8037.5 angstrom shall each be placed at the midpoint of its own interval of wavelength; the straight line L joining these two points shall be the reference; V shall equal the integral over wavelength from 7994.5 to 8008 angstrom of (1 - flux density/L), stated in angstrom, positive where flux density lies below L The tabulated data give 1.0 angstrom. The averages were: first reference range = 46.1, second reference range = 47.2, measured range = 43.1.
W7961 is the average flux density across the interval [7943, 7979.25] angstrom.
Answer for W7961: 44.5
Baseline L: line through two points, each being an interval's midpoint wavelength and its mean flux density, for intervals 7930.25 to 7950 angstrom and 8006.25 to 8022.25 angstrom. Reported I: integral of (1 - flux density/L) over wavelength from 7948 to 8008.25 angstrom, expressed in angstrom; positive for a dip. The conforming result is 1.7 angstrom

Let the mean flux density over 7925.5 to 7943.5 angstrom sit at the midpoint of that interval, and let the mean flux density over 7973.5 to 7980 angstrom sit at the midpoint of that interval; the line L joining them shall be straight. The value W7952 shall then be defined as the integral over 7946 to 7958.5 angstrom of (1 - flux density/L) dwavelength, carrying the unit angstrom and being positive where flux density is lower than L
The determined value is 0.8 angstrom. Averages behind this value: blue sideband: 43.9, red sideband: 46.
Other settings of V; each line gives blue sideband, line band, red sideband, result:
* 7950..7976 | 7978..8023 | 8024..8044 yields 0.6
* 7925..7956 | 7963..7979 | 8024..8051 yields -0.9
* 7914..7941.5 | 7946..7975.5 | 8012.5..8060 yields 0.5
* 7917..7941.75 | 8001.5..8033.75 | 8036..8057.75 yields -0.8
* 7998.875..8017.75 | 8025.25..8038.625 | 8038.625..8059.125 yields -0.4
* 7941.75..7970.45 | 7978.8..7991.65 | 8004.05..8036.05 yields 0.2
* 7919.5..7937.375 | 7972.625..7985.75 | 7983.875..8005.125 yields -0.3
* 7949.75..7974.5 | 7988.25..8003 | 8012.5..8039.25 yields 0.8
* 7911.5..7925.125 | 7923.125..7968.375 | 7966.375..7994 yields 1.6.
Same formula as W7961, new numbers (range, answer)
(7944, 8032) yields 45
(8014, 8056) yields 46.6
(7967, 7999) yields 44.7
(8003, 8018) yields 46.4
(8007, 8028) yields 47.4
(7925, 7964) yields 43.6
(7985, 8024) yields 45.5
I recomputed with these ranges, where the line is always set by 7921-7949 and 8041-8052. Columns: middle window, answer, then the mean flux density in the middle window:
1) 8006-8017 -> -0.83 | 46.9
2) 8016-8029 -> -1.18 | 47.6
